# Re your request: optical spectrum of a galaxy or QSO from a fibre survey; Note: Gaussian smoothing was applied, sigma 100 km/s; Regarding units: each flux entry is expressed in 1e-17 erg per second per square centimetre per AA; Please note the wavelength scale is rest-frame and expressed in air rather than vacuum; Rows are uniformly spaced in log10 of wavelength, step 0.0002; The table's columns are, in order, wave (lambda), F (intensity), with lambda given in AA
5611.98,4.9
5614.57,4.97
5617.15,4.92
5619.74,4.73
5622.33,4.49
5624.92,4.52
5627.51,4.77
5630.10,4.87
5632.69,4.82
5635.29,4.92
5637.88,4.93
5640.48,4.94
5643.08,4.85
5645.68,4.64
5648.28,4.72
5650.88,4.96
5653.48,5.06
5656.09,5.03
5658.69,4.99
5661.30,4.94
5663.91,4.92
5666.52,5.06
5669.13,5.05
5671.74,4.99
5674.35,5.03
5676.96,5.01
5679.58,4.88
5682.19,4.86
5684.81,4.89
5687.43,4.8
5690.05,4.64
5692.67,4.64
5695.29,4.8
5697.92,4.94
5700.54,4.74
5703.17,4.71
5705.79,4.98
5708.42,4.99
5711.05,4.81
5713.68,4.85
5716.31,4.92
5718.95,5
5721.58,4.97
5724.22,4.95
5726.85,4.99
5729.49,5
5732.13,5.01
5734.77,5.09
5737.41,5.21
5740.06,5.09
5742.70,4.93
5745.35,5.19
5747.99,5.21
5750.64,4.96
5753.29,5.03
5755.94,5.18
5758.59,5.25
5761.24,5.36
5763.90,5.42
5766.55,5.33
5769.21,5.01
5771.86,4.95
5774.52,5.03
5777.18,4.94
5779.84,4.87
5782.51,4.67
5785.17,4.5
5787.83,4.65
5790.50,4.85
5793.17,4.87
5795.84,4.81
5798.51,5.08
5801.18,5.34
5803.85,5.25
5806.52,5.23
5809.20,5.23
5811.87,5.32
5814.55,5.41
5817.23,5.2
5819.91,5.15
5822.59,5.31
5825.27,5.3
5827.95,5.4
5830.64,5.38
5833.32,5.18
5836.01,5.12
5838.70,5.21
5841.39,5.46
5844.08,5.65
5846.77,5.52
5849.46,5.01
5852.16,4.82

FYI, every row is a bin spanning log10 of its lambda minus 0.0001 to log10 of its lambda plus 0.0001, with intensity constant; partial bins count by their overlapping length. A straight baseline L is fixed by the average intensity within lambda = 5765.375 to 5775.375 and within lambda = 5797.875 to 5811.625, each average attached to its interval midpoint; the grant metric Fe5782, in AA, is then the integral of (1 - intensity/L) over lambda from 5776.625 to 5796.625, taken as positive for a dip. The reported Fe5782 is 1.5 AA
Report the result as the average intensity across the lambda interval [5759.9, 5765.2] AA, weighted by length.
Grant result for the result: 5.39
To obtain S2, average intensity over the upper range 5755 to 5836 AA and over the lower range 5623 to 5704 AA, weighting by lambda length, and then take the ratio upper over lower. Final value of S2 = 1.05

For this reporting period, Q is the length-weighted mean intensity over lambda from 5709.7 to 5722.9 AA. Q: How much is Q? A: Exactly 4.91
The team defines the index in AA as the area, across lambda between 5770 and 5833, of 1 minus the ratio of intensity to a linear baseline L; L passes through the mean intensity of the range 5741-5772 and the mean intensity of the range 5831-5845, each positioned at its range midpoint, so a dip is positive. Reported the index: 2.06 AA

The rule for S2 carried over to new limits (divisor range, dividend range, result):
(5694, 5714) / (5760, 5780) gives 1.06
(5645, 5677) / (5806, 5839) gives 1.06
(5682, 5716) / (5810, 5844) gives 1.10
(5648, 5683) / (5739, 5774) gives 1.03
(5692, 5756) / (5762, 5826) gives 1.02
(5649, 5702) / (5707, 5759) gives 1.02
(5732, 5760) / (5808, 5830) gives 1.04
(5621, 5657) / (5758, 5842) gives 1.06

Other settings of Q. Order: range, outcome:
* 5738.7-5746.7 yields 5.07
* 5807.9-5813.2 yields 5.28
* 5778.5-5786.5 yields 4.68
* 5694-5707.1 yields 4.83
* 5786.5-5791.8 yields 4.75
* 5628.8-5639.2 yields 4.89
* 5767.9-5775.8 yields 5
